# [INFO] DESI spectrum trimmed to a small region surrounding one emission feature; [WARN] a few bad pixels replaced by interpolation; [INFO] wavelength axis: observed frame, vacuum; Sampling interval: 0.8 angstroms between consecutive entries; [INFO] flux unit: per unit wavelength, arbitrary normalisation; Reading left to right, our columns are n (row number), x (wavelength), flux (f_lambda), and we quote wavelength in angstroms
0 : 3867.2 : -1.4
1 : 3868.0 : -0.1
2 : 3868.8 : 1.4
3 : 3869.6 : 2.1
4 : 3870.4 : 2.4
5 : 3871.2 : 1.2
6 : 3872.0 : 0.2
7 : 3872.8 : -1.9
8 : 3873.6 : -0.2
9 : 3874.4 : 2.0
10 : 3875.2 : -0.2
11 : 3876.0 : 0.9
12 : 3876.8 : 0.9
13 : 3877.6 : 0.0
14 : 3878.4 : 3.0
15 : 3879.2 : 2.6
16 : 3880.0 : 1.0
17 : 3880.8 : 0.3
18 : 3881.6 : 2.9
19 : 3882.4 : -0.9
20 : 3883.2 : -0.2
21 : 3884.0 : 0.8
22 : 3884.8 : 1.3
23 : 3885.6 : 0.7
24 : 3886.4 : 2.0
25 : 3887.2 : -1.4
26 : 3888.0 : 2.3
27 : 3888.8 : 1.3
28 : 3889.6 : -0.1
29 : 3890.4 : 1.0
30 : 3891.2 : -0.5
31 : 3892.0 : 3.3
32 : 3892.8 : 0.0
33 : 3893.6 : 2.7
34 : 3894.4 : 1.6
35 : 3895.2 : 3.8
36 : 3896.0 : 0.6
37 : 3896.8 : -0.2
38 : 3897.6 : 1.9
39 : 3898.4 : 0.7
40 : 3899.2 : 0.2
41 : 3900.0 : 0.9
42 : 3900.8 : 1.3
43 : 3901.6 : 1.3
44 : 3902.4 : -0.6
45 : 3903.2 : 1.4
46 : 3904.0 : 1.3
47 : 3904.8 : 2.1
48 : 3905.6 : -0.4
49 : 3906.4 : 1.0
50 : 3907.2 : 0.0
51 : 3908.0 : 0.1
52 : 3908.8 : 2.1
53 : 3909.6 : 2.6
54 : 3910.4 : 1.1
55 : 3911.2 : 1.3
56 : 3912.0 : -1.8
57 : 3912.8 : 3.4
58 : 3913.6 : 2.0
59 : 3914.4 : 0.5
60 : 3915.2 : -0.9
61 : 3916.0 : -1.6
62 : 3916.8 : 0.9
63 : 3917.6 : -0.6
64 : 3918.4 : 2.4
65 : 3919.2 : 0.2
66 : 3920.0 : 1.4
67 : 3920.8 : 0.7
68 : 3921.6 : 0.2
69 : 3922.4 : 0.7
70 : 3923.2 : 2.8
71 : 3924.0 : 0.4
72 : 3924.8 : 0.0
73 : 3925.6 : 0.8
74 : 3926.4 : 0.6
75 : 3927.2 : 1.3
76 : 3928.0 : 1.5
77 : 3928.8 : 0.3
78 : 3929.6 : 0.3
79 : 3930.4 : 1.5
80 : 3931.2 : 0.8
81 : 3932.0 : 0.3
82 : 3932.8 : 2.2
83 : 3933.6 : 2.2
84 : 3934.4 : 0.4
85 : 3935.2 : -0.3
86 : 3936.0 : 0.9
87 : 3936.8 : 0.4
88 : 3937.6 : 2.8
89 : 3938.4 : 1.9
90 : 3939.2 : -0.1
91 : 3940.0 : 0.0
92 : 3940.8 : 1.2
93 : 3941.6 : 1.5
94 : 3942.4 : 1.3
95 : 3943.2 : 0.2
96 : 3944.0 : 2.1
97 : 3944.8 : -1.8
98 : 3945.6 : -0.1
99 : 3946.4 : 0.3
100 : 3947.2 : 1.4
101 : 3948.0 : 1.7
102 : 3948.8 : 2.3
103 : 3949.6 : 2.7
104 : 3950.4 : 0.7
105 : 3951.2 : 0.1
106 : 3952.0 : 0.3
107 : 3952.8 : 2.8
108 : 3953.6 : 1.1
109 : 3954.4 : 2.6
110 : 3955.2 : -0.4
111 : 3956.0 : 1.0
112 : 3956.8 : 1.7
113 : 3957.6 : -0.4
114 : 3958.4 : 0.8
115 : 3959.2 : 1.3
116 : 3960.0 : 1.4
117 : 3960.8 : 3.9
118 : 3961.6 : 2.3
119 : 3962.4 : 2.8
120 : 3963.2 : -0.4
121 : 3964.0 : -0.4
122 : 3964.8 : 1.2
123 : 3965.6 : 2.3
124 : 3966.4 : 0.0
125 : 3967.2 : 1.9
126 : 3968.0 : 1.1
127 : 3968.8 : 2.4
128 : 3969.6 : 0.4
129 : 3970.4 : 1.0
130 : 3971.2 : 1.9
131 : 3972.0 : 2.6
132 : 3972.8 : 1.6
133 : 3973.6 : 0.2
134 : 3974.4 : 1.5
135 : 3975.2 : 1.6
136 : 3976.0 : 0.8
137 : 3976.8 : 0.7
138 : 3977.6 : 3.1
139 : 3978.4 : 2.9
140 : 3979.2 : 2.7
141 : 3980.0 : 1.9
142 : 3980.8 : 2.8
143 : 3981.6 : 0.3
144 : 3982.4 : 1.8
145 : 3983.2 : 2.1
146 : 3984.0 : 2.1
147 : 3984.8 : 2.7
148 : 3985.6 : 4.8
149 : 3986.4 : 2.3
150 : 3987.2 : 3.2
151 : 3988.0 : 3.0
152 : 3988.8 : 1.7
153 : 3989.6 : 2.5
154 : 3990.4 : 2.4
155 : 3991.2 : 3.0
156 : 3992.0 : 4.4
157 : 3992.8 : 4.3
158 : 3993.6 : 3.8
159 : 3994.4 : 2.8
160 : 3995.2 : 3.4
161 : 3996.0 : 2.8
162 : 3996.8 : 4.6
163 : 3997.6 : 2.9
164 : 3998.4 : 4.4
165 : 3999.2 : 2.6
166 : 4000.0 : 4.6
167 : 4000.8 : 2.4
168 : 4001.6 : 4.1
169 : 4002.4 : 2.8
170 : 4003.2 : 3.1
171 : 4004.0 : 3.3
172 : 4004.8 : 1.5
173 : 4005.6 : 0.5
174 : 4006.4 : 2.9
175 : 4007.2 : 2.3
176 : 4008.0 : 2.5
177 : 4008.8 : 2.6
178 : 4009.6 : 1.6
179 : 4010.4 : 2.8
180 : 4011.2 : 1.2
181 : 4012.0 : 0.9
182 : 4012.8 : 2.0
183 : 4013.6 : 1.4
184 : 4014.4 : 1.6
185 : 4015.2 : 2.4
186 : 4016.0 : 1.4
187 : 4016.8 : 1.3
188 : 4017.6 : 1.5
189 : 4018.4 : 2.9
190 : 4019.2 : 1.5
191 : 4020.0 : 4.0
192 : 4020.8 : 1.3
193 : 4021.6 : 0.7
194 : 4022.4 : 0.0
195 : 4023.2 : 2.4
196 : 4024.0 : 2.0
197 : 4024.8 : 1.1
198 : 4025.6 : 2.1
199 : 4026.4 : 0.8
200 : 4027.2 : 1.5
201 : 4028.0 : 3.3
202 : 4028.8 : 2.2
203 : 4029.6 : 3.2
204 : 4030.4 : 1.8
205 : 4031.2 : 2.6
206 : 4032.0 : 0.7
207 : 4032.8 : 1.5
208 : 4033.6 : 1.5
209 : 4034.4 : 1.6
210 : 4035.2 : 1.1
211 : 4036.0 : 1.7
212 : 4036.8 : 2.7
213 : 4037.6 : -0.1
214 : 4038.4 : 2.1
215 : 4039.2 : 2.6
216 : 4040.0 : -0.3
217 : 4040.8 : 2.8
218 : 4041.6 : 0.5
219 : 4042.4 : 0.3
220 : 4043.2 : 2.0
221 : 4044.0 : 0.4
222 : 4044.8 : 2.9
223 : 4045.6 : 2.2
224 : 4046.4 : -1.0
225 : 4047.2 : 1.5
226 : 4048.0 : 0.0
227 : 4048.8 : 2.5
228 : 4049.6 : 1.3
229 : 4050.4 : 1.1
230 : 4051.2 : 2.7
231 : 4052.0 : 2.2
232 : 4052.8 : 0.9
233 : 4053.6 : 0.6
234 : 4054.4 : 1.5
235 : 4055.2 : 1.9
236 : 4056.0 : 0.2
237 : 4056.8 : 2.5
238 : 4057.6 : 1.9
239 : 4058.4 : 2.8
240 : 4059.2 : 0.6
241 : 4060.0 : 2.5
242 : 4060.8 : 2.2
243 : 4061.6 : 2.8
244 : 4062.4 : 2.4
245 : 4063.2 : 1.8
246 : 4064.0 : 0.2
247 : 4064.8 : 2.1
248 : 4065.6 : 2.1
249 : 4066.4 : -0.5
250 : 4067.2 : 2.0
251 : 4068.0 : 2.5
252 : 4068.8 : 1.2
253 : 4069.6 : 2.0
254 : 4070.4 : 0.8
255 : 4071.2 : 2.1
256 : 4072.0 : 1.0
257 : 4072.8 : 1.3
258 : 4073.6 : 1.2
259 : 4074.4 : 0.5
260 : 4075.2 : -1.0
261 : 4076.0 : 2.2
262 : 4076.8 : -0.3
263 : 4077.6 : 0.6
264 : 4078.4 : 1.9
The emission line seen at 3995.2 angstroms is C IV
